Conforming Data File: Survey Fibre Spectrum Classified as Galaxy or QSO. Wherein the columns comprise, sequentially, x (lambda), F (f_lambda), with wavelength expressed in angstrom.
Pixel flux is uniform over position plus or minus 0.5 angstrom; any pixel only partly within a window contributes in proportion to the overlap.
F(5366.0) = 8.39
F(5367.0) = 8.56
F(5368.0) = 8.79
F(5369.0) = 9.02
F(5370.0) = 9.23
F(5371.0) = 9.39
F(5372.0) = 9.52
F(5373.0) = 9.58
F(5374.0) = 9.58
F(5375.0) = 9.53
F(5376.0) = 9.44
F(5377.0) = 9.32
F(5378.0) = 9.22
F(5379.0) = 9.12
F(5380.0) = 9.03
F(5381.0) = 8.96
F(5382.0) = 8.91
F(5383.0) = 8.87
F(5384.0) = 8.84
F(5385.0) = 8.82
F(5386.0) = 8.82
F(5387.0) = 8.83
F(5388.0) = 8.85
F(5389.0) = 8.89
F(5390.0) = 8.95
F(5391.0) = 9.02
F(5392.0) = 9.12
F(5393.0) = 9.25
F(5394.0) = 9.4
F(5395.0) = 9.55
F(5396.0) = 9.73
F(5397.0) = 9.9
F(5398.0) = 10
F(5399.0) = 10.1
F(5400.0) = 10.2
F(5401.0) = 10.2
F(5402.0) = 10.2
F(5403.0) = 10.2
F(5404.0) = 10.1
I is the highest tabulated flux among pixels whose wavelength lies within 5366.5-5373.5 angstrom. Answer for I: 9.58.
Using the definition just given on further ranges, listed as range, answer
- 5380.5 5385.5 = 8.96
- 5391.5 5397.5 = 9.9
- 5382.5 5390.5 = 8.95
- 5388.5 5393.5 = 9.25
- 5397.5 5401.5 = 10.2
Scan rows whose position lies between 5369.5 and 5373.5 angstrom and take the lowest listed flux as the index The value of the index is 9.23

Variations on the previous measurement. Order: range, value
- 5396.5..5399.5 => 9.9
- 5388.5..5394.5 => 8.89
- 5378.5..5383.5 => 8.87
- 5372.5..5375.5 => 9.53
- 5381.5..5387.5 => 8.82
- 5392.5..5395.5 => 9.25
